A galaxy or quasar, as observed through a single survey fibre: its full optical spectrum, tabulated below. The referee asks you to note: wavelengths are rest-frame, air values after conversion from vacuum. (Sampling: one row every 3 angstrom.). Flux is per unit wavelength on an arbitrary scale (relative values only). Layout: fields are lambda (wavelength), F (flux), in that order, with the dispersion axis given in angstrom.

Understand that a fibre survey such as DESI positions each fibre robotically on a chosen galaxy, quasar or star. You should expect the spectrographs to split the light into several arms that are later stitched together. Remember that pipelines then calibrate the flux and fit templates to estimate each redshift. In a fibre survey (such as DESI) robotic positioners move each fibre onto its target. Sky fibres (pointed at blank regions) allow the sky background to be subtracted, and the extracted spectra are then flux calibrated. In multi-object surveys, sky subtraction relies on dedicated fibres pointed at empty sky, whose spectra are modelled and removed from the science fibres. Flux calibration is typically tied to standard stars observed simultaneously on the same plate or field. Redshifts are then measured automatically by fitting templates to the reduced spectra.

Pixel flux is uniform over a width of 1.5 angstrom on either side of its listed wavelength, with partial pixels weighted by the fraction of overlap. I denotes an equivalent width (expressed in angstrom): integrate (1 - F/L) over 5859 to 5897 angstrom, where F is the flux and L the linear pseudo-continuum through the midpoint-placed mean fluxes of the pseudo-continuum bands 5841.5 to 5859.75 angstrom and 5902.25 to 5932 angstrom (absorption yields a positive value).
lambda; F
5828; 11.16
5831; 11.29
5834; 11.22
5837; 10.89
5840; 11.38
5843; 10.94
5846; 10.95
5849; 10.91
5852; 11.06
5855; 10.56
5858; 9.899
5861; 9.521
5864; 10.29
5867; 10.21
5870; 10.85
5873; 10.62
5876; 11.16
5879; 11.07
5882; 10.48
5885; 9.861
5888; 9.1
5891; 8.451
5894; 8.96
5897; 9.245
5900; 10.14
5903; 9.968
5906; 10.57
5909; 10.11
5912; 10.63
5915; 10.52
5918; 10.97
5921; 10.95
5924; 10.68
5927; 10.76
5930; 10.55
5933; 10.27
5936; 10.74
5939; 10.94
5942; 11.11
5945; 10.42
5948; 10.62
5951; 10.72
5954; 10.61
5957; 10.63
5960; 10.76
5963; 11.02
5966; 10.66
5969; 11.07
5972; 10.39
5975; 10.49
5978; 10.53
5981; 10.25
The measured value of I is 2.3 angstrom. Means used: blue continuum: 10.7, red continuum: 10.6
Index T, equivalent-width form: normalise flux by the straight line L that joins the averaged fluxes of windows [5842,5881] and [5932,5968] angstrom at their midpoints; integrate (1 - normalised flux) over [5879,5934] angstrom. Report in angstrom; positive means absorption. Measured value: 2.7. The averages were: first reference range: 10.6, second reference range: 10.7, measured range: 10.1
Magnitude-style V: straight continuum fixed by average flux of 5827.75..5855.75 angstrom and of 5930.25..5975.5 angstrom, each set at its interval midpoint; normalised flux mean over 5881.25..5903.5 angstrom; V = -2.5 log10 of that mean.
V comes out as 0.151 mag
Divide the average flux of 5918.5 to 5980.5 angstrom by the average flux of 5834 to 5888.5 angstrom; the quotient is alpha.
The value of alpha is 1.0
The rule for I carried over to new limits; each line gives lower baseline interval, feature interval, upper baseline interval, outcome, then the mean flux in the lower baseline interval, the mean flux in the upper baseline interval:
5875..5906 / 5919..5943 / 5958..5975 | -1.0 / 9.86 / 10.8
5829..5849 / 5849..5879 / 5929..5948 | 1.3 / 11.1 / 10.7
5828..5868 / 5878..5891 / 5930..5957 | 1.0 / 10.7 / 10.7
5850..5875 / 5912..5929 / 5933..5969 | -0.2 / 10.4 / 10.7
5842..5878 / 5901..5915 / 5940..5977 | 0.4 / 10.6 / 10.7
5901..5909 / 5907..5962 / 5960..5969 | -0.7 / 10.2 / 10.9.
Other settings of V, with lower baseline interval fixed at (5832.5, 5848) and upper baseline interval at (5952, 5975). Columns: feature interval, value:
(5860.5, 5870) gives 0.08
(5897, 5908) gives 0.08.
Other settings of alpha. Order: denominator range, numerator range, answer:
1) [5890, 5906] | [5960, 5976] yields 1.13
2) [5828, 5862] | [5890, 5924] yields 0.93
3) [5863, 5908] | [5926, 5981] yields 1.06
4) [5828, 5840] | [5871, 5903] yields 0.89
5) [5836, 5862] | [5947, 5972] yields 1.00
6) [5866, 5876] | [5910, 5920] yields 1.00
